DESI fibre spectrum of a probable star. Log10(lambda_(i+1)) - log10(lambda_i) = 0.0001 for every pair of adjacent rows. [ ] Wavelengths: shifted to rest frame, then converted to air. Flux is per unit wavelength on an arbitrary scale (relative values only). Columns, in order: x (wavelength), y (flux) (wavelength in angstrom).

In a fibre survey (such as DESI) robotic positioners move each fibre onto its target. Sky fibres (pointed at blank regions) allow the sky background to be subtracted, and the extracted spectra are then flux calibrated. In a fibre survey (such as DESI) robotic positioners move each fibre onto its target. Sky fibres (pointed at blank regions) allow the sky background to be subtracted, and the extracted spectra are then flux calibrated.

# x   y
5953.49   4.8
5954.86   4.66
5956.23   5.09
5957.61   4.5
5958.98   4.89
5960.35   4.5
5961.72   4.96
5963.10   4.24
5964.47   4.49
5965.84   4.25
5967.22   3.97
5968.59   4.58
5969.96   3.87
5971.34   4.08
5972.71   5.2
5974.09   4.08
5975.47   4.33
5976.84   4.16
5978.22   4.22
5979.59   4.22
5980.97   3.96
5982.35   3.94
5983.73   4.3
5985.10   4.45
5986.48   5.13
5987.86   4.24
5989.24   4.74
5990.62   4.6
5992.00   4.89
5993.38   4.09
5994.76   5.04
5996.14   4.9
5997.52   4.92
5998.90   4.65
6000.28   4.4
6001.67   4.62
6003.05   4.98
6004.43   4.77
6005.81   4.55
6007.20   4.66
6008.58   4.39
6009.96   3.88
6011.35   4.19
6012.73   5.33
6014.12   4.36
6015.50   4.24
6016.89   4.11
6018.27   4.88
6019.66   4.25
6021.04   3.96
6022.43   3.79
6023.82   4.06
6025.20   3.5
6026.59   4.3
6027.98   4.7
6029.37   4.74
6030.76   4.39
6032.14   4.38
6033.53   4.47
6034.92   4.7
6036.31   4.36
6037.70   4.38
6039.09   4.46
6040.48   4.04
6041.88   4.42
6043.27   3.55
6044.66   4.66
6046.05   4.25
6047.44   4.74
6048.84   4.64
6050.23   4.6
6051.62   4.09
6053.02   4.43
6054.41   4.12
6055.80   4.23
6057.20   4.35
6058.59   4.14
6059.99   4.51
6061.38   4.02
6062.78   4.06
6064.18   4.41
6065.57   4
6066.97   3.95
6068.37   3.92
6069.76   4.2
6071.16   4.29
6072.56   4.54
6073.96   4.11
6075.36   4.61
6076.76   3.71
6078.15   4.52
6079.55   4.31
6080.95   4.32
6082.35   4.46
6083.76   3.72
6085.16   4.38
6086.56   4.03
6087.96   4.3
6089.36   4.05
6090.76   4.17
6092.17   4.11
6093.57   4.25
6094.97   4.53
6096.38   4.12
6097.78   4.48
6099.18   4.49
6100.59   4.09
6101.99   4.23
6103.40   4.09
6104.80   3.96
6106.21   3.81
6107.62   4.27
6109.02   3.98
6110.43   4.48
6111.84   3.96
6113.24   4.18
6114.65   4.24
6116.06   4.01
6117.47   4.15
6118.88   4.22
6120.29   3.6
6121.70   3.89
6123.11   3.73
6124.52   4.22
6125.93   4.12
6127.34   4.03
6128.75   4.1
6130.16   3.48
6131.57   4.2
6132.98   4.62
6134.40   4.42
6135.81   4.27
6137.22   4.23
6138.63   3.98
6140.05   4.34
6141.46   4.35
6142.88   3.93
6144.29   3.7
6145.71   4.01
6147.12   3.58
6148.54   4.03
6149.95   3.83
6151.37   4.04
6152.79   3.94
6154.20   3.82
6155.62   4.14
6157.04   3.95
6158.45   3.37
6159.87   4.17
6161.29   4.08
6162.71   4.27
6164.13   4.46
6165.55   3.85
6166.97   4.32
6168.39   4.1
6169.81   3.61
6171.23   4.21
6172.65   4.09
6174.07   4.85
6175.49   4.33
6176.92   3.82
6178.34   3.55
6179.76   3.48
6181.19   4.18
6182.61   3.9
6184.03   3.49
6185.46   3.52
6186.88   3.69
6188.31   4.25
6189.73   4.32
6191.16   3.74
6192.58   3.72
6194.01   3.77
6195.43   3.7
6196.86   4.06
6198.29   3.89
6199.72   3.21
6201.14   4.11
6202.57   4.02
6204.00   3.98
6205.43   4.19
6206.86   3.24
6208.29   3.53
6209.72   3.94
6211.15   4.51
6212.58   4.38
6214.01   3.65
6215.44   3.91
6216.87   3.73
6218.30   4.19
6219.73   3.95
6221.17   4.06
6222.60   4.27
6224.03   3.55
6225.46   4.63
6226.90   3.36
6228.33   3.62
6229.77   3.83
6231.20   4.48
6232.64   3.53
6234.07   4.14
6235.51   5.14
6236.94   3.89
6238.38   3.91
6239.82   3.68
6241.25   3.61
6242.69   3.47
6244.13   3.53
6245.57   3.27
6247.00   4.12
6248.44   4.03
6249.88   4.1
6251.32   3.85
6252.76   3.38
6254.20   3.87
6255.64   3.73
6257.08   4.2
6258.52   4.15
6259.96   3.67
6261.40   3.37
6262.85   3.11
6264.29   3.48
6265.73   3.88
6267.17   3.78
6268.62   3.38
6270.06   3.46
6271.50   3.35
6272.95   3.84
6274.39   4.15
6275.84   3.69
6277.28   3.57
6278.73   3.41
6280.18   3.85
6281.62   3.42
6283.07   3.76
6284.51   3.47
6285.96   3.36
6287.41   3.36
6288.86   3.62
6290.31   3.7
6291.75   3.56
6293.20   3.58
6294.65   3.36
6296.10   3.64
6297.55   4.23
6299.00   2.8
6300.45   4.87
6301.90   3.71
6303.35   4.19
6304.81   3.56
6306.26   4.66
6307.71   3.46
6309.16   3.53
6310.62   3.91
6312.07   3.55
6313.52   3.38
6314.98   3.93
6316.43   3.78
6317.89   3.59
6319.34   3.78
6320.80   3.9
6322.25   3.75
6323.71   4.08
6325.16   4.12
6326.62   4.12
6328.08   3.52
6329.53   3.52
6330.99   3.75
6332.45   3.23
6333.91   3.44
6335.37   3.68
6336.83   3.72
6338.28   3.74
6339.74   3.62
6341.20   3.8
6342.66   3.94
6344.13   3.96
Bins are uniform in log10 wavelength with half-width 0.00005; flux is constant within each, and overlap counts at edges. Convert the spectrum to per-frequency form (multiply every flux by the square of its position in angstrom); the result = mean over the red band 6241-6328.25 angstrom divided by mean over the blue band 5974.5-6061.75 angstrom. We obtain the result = 0.92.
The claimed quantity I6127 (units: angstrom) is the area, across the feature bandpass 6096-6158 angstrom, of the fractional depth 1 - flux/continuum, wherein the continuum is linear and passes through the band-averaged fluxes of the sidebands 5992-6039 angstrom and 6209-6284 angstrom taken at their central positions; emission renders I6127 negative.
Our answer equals 1.2 angstrom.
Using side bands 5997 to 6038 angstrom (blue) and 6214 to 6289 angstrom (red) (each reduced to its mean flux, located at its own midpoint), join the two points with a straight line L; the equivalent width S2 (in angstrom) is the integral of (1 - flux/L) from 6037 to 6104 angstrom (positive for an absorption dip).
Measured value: 0.4 angstrom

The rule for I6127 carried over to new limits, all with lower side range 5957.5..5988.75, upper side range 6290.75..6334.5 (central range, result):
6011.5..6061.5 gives -0.97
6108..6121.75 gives 0.10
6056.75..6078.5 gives -0.01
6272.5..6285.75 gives 0.50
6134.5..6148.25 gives 0.02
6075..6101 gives -0.50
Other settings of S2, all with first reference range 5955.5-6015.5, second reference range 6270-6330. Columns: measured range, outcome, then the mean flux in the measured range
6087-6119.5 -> 0.2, 4.18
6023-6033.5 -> 0.2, 4.3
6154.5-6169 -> 0.0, 4.06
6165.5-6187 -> 0.4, 3.95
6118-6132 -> 0.7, 3.96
